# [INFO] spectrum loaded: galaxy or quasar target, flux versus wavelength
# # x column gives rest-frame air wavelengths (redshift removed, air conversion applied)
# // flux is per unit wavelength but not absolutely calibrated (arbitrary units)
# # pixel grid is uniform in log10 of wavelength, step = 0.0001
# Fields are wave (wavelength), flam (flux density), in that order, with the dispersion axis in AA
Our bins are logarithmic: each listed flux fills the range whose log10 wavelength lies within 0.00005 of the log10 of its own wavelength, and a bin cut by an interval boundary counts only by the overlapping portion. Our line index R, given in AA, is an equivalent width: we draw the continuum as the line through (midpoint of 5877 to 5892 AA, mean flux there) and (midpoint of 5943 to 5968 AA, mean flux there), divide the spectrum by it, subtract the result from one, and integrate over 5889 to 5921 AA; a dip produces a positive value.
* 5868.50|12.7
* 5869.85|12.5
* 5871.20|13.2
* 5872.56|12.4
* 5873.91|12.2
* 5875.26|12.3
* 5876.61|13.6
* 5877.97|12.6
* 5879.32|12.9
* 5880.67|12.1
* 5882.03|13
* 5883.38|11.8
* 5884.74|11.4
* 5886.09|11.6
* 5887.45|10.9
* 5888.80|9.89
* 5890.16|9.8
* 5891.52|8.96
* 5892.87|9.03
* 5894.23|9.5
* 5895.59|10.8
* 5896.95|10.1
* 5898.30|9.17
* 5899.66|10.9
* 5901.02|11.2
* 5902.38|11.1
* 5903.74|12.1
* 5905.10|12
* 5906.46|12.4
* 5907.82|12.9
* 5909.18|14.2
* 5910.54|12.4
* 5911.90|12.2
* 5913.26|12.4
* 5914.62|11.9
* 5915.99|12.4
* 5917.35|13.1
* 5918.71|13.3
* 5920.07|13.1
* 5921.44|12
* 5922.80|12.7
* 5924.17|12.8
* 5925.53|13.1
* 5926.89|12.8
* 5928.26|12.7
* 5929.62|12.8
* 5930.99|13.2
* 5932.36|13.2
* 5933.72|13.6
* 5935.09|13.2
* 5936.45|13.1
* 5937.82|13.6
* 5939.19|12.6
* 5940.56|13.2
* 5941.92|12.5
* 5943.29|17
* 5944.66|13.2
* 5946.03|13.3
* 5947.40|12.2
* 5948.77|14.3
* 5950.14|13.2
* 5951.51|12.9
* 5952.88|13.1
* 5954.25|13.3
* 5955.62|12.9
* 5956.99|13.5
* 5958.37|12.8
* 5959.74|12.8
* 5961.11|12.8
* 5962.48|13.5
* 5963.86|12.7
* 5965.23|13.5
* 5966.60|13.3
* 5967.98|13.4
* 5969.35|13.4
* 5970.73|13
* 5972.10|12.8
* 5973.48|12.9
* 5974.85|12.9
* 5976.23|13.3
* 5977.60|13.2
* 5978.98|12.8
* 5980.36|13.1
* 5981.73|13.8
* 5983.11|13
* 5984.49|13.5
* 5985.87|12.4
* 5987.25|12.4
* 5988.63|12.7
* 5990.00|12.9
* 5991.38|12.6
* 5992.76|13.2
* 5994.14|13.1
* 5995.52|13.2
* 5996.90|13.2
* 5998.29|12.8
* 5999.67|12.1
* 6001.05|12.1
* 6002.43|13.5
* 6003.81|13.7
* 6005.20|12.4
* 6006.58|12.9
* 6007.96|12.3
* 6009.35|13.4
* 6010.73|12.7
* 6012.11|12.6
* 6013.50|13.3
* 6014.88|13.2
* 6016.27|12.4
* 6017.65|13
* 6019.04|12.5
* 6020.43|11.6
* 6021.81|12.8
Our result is 1.3 AA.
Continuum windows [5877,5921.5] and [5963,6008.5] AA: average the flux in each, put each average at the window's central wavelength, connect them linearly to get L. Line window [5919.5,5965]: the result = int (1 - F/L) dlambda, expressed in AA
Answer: -3.2 AA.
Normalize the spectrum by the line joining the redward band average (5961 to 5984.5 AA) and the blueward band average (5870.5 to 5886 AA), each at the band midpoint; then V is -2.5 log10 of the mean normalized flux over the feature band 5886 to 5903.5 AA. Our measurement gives 0.23 mag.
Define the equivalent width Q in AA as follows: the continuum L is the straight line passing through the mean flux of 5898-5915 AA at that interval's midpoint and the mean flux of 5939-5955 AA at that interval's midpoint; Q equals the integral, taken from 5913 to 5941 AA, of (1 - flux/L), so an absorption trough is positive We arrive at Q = -0.4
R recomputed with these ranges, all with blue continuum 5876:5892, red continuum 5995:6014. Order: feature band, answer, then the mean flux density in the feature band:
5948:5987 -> -2.1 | 13.1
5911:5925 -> -0.8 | 12.6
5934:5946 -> -1.4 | 13.5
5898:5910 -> -0.1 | 11.9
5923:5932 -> -0.6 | 12.9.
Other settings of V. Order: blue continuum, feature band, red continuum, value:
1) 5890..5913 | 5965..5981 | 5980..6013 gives -0.06 mag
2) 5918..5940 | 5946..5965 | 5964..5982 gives 0.00 mag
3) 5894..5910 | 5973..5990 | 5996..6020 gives -0.05 mag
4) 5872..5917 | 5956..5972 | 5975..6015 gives -0.05 mag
